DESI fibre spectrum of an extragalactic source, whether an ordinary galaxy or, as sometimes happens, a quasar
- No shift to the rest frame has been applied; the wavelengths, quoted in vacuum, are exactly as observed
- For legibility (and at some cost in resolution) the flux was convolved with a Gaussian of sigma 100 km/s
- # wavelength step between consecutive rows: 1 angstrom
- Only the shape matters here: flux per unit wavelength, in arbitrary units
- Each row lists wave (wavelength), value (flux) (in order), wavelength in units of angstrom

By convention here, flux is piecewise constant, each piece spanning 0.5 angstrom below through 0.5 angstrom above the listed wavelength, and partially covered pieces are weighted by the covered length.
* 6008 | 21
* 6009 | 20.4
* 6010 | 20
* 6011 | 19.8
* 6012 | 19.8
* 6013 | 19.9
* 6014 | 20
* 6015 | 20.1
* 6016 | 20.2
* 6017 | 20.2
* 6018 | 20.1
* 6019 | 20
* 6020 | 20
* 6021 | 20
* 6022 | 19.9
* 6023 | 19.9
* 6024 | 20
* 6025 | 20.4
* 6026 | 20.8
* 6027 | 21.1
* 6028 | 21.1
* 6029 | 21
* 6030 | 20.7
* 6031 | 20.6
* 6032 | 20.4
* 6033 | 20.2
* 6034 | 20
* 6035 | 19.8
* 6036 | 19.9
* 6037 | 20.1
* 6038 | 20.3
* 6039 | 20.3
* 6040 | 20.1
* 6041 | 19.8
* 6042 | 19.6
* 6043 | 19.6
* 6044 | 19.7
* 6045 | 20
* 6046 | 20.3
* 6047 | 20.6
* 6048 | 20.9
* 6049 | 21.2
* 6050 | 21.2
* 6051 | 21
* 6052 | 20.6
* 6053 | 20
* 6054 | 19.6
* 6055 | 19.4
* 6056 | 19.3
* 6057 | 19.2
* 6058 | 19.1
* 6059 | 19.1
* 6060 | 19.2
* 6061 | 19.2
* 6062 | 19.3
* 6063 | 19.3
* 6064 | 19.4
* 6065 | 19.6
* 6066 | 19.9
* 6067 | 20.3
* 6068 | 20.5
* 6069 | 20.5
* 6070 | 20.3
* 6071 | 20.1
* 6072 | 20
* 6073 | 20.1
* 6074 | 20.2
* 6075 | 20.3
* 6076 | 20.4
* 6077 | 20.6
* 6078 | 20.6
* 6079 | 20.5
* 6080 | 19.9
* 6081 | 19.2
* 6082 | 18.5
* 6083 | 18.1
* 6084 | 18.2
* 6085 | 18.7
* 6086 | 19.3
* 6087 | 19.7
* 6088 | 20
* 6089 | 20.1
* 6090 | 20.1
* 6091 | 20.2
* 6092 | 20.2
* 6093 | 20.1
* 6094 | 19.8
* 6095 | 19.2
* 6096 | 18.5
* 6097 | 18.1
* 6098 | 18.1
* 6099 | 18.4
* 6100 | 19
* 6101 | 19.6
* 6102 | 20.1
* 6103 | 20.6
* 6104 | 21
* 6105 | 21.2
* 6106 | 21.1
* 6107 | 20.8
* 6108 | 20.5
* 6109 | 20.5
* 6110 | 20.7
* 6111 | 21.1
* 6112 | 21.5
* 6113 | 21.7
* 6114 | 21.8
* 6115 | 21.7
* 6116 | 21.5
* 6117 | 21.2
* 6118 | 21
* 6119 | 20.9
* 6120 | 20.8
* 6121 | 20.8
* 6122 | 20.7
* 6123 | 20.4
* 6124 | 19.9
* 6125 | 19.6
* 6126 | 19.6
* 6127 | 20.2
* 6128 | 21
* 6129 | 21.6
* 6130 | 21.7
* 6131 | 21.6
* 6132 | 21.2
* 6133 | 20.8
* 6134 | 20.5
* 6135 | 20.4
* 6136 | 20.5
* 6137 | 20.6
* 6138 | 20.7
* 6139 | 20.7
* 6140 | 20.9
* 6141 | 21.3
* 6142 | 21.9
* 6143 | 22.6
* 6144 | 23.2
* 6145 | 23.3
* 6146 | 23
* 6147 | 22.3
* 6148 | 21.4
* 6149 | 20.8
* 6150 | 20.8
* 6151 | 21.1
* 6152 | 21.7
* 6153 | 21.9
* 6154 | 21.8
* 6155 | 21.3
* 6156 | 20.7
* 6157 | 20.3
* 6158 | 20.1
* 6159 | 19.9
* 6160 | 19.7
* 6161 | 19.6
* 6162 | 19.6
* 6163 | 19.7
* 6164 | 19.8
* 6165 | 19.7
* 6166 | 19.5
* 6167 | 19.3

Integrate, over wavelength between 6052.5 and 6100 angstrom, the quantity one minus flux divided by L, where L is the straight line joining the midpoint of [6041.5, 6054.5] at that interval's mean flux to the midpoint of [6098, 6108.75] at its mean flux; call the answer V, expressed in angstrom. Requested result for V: 1.5 angstrom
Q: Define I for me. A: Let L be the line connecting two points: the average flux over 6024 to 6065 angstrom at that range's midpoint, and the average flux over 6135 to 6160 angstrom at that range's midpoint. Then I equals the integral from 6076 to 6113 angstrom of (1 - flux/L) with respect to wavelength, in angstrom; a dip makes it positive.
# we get 1.5 angstrom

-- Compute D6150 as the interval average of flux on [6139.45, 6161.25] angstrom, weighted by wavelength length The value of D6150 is 21.4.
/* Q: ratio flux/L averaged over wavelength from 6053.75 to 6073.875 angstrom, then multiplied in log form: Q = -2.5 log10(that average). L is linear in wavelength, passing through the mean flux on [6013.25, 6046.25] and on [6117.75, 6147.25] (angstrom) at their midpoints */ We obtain 0.044 mag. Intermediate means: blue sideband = 20.2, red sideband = 21.1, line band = 19.7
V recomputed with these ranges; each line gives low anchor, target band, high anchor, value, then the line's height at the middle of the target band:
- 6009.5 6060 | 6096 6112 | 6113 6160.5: 0.6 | 20.8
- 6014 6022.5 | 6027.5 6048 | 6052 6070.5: -0.4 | 19.9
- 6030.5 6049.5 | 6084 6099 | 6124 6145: 0.9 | 20.7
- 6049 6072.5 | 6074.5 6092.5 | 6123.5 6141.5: 0.4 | 20.1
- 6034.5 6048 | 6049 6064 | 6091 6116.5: 0.3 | 20.1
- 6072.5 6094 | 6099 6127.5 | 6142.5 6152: 0.2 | 20.8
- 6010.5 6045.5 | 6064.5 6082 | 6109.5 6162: 0.3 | 20.5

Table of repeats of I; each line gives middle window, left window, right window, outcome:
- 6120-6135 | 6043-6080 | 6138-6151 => 0.52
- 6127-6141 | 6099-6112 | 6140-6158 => 0.21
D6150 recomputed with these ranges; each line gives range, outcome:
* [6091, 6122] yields 20.4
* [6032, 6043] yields 20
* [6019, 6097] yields 19.9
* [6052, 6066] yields 19.4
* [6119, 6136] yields 20.7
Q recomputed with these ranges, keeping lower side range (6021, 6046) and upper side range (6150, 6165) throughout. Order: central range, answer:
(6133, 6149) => -0.05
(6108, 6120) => -0.04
